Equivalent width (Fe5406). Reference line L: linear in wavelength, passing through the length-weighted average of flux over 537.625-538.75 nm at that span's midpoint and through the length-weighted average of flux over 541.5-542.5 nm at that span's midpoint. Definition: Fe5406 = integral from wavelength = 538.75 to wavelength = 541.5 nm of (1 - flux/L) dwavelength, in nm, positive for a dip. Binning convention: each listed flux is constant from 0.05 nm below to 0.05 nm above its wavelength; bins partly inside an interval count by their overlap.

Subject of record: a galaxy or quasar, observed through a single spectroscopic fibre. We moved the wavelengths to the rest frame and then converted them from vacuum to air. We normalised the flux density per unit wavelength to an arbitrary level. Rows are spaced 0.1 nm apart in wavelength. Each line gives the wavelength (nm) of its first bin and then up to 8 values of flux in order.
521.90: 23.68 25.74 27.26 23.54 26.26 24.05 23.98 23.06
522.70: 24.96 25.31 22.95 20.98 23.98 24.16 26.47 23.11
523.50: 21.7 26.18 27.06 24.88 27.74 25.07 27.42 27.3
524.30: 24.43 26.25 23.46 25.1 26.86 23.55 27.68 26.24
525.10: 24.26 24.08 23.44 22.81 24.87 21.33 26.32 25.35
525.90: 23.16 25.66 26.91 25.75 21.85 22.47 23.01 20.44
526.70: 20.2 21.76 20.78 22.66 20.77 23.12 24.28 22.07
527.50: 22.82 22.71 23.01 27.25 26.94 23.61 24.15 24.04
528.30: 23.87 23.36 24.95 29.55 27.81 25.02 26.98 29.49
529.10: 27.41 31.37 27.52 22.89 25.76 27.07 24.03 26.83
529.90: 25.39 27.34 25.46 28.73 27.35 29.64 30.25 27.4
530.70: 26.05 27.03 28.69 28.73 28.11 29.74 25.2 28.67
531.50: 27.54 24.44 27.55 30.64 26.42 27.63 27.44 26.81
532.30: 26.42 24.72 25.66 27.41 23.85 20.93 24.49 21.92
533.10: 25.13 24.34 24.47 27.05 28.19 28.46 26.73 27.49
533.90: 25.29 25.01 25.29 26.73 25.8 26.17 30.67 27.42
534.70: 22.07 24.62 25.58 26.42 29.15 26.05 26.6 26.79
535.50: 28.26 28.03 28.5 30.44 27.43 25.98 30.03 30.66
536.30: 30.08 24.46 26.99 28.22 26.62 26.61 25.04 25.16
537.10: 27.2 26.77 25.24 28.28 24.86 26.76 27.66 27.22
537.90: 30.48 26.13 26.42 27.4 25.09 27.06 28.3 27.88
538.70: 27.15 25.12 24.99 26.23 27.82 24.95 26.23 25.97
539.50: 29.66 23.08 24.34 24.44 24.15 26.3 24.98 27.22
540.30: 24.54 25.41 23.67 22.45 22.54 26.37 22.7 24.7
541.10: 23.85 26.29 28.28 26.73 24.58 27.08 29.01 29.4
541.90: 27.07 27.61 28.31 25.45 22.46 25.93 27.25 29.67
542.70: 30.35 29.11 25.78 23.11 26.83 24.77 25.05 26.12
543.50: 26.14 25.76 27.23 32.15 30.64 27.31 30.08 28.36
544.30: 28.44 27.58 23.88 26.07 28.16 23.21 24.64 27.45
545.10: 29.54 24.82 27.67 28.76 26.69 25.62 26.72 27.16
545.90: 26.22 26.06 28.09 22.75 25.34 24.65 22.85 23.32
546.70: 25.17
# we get 0.182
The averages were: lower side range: 27.3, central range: 25.3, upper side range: 26.8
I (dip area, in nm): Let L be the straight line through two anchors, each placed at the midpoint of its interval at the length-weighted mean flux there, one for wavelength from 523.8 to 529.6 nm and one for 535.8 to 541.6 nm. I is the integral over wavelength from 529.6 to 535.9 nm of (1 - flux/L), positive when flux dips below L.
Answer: -0.30 nm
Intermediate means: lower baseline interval 24.7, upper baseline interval 26.3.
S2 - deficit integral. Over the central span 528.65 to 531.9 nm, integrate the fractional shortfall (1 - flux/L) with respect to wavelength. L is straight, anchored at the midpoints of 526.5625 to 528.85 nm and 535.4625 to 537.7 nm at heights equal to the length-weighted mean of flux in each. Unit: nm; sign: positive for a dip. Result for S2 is -0.34 nm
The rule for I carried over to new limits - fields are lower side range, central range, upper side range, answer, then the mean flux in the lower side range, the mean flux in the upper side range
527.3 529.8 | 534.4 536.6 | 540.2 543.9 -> -0.13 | 25.6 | 26.3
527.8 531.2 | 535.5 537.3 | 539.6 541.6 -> -0.13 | 26.8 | 24.9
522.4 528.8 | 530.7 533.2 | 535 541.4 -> -0.10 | 24.3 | 26.5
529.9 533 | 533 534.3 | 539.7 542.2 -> 0.03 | 26.9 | 25.7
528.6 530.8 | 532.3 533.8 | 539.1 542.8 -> 0.08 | 27.2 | 26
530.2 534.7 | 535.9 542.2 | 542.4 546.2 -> 0.11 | 26.7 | 27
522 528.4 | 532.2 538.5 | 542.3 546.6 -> -0.26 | 24.2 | 26.7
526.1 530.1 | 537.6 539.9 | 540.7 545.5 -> -0.03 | 24.7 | 26.8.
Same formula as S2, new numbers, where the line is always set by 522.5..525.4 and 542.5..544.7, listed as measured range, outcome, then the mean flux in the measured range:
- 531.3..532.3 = -0.06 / 27.3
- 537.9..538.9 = 0.00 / 26.8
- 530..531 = -0.08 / 27.9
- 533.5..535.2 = -0.02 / 26.5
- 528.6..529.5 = -0.06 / 27.3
